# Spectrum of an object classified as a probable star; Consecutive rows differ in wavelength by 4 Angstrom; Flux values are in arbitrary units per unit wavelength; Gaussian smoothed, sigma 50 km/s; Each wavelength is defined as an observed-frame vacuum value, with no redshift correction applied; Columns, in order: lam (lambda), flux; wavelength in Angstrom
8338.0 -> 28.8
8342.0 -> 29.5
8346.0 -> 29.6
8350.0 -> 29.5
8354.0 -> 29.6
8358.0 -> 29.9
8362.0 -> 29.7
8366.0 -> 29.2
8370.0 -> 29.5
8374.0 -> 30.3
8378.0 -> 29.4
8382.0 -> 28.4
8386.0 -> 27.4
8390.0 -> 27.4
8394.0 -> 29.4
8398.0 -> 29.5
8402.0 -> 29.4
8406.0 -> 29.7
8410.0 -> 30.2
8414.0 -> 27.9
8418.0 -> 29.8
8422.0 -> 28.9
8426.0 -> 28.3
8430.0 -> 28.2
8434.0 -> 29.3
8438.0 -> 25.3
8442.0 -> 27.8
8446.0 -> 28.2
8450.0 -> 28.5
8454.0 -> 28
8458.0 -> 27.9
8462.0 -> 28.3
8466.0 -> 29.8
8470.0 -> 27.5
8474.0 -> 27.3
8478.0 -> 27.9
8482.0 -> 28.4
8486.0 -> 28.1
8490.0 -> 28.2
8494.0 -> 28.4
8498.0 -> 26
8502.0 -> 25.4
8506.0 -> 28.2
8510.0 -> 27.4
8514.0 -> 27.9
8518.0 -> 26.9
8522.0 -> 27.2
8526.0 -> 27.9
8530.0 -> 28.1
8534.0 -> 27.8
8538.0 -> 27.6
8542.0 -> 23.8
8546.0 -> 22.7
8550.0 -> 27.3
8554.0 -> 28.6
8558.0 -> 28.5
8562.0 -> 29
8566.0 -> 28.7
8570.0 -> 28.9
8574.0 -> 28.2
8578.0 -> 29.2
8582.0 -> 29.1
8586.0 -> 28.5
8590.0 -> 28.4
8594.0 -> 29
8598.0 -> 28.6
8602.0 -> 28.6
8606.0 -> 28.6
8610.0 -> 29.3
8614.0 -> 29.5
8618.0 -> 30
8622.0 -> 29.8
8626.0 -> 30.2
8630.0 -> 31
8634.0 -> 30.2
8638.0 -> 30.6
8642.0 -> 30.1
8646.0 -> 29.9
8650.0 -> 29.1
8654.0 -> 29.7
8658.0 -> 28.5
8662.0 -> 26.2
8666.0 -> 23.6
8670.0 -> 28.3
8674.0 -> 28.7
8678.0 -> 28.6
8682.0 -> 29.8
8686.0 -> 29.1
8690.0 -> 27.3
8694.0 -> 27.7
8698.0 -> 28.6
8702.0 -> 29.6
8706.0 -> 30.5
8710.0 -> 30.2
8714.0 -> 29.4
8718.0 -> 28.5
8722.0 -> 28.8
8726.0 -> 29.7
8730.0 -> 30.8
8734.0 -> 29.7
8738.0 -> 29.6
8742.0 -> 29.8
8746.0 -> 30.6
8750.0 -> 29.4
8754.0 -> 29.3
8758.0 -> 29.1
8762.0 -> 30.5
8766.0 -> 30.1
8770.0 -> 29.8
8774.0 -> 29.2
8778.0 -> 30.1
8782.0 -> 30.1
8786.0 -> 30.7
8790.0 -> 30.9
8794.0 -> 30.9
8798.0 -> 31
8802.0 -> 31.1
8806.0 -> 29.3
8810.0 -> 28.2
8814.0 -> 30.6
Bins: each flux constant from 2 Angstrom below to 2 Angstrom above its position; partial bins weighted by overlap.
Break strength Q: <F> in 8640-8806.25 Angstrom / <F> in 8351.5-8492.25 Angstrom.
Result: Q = 1.03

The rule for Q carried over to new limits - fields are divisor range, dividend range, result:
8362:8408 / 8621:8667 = 1.00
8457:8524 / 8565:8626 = 1.05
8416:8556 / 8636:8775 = 1.06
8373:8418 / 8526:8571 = 0.94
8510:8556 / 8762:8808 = 1.13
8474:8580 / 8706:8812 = 1.09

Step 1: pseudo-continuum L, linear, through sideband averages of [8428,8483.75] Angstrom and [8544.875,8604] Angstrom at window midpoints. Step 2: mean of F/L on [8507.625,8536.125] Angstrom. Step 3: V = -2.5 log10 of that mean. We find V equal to 0.02 mag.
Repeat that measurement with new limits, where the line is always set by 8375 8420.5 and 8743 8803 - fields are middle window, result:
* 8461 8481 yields 0.04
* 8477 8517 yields 0.07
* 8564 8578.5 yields 0.03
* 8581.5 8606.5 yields 0.03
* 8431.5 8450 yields 0.05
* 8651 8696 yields 0.07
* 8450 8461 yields 0.04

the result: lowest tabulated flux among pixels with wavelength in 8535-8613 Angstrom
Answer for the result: 22.7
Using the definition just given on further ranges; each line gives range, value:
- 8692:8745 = 27.7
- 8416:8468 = 25.3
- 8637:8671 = 23.6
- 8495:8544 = 23.8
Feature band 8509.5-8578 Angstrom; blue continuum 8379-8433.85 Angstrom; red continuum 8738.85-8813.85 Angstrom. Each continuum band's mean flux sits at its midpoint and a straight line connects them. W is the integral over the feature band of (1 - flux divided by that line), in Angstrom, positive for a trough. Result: 4.2 Angstrom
